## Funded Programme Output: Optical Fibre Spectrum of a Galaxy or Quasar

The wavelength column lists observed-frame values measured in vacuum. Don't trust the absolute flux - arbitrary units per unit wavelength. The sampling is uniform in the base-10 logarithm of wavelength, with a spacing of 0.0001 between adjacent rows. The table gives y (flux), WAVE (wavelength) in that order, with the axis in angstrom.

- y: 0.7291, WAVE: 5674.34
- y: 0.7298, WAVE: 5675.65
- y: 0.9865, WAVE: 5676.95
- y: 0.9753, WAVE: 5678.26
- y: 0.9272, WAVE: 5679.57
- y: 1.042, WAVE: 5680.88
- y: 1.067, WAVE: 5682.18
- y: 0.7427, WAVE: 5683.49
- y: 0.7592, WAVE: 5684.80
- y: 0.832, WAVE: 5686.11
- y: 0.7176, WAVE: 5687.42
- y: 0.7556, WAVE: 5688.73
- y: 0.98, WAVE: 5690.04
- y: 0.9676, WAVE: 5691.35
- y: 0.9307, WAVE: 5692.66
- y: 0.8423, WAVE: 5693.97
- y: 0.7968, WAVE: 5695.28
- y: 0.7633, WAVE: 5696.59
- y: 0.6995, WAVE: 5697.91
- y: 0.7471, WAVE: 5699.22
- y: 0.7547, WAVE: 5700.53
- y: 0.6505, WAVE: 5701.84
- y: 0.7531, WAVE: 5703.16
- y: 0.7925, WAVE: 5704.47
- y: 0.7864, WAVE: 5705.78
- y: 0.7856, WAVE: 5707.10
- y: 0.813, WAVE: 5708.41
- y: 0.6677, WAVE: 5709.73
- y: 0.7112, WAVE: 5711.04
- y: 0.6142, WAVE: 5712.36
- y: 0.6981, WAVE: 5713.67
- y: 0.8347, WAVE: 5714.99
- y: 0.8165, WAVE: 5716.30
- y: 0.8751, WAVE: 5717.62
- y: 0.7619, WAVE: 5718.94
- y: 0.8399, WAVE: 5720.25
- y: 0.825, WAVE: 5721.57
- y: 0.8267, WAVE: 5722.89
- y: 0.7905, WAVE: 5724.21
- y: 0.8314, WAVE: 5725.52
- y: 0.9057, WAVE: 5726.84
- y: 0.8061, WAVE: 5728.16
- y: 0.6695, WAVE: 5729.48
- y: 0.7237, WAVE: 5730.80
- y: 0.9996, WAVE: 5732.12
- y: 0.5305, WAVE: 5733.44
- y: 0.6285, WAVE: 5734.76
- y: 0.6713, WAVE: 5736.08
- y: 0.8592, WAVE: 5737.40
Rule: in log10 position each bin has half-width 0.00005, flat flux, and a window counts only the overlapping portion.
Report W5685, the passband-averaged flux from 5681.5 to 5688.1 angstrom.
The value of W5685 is 0.825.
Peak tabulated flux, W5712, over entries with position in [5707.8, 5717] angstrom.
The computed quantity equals 0.8347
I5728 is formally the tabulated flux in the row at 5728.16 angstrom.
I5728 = 0.8061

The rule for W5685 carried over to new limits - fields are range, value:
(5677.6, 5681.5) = 0.979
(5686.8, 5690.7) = 0.819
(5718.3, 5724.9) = 0.81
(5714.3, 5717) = 0.824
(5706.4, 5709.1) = 0.796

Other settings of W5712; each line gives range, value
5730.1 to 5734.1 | 0.9996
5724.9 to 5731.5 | 0.9057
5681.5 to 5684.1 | 1.067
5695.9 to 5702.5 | 0.7633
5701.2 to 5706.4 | 0.7925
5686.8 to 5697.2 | 0.98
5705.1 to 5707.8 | 0.7864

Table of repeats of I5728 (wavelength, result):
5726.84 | 0.9057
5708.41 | 0.813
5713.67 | 0.6981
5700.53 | 0.7547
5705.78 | 0.7864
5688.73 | 0.7556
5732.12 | 0.9996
